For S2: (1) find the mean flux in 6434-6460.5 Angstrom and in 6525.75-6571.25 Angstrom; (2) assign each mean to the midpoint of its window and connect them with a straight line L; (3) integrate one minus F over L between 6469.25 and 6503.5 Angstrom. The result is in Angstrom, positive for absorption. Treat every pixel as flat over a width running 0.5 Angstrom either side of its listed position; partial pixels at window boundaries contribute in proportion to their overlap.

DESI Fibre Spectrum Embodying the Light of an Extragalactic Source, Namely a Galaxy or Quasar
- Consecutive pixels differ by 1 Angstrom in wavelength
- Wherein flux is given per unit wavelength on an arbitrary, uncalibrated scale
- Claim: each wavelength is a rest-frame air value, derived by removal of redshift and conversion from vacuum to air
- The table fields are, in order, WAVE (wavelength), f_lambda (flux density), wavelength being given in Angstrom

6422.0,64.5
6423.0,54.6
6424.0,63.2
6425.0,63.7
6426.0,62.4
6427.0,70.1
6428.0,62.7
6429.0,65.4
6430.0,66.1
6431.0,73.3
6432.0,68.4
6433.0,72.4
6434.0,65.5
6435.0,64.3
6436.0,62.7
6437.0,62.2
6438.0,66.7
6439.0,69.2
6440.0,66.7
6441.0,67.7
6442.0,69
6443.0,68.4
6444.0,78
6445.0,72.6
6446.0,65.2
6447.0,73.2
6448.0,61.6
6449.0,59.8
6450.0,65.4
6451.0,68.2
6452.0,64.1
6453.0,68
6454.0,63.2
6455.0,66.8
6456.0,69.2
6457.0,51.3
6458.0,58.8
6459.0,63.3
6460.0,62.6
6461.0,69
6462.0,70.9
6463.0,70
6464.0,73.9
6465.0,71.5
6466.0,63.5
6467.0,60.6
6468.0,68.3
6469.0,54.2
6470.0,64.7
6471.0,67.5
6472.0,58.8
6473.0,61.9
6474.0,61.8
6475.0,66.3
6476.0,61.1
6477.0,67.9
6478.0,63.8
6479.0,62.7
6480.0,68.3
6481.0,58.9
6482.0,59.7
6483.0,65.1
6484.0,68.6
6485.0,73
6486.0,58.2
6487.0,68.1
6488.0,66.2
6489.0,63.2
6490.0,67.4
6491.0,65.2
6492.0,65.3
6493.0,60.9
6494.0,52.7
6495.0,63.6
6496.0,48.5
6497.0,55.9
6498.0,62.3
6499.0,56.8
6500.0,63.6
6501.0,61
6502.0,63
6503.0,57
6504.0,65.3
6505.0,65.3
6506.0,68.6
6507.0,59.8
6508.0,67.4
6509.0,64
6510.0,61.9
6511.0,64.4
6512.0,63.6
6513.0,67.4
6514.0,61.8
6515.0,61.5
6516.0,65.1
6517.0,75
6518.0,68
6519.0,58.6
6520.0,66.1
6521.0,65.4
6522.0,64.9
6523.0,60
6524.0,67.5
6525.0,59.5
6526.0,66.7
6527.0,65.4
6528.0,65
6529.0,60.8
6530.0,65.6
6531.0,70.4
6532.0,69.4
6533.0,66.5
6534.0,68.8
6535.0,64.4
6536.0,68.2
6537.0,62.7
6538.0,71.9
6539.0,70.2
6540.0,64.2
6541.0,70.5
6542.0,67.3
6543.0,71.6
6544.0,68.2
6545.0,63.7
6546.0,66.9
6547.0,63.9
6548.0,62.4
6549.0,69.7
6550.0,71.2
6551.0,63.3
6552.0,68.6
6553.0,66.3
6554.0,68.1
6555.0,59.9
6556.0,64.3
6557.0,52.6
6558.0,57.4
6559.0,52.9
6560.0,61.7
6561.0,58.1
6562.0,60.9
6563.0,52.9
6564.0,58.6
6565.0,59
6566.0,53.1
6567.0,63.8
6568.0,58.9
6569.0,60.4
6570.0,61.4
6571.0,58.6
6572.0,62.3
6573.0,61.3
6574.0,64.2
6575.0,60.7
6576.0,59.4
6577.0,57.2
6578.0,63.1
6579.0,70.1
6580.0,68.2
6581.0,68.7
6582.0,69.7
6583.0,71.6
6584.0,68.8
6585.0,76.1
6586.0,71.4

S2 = 1.28 Angstrom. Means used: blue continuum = 65.7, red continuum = 63.8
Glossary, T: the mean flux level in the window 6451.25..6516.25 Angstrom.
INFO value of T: 63.6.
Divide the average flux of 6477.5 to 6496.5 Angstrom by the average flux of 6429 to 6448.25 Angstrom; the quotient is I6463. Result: 0.93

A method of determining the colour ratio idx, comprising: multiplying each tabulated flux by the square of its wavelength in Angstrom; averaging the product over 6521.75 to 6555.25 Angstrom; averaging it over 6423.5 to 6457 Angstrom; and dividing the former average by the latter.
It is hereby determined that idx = 1.03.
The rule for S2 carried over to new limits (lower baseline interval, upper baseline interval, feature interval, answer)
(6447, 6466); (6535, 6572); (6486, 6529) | 0.7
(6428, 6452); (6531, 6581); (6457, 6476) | 0.6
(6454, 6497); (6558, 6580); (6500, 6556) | -3.5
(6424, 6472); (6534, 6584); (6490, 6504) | 1.0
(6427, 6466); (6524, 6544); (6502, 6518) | 0.5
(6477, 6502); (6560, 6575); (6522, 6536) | -1.0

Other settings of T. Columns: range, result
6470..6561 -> 64.1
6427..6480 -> 65.8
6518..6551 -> 66.2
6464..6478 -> 64.1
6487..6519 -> 63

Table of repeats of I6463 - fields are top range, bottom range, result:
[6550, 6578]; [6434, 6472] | 0.92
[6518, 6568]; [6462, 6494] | 0.99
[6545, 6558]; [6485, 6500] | 1.05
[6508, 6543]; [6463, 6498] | 1.04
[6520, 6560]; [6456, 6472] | 1.01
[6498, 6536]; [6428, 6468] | 0.97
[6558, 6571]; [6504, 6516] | 0.91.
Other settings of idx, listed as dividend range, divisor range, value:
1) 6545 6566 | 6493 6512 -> 1.03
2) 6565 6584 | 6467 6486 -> 1.02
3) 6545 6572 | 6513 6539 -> 0.94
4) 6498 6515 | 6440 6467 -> 0.96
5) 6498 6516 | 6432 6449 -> 0.95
